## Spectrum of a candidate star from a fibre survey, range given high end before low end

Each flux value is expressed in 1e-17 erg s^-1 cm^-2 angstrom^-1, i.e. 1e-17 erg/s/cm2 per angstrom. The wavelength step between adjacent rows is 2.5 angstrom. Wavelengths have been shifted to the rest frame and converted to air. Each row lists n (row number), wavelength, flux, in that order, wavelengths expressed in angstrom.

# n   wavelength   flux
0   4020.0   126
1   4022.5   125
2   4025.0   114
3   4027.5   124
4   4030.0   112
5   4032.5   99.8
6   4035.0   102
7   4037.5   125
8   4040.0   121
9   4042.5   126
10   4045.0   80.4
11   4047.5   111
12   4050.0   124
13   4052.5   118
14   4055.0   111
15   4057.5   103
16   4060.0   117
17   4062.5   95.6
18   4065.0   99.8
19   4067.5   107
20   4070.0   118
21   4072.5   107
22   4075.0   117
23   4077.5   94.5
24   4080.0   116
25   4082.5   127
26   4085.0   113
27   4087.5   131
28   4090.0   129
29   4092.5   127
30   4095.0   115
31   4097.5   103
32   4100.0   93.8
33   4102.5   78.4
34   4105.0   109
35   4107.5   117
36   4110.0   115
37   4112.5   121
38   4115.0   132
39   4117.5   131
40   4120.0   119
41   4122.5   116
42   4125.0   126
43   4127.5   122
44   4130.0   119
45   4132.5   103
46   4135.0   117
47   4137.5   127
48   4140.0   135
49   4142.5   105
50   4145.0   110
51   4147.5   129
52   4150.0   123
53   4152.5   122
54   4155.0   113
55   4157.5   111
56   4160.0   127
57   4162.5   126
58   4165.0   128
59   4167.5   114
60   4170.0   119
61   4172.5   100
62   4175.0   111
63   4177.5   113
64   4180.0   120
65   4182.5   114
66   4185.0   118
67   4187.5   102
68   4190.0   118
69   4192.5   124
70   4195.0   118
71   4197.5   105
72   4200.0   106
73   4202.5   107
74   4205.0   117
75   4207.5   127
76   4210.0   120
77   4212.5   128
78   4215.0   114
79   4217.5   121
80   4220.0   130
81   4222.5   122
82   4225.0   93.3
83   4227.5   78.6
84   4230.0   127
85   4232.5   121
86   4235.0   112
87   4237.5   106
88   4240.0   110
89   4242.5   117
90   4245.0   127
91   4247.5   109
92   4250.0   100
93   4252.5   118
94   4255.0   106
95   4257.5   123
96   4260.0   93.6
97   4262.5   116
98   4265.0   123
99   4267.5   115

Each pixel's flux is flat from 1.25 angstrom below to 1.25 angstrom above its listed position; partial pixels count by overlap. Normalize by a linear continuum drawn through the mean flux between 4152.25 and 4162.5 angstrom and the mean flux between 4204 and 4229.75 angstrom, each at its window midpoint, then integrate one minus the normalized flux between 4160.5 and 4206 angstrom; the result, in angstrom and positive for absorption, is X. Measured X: 1.1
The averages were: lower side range 119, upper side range 116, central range 115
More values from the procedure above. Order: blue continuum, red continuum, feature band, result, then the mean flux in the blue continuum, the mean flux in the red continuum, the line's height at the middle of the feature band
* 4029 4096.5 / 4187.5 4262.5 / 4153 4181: -0.8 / 113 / 114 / 113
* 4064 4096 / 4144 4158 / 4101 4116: 0.7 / 116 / 119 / 117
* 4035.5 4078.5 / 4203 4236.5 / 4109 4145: -2.4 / 110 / 116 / 113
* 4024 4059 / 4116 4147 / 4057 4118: 1.8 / 112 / 120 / 116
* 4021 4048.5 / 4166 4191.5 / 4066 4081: 0.4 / 113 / 113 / 113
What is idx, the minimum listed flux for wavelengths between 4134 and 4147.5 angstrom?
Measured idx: 105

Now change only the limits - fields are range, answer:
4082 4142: 78.4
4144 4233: 78.6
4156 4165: 111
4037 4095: 80.4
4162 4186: 100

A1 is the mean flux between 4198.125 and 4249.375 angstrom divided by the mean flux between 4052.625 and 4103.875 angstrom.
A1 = 1.0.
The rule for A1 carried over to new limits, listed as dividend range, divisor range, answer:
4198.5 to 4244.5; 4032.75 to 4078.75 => 1.04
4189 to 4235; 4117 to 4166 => 0.96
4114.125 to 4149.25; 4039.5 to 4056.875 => 1.07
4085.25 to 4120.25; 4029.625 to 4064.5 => 1.05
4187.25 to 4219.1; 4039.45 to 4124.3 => 1.03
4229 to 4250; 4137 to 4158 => 0.96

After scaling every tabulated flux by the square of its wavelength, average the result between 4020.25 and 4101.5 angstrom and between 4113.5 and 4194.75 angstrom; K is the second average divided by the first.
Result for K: 1.1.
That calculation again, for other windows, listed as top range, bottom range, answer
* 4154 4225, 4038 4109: 1.11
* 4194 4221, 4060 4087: 1.13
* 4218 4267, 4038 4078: 1.12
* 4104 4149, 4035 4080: 1.12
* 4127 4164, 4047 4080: 1.13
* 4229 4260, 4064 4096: 1.06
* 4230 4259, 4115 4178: 1.00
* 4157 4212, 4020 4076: 1.11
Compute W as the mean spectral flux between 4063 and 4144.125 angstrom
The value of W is 115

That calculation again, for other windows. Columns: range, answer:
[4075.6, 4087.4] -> 115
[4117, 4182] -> 118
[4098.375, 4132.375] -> 115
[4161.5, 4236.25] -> 115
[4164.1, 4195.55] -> 115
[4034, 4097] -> 113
